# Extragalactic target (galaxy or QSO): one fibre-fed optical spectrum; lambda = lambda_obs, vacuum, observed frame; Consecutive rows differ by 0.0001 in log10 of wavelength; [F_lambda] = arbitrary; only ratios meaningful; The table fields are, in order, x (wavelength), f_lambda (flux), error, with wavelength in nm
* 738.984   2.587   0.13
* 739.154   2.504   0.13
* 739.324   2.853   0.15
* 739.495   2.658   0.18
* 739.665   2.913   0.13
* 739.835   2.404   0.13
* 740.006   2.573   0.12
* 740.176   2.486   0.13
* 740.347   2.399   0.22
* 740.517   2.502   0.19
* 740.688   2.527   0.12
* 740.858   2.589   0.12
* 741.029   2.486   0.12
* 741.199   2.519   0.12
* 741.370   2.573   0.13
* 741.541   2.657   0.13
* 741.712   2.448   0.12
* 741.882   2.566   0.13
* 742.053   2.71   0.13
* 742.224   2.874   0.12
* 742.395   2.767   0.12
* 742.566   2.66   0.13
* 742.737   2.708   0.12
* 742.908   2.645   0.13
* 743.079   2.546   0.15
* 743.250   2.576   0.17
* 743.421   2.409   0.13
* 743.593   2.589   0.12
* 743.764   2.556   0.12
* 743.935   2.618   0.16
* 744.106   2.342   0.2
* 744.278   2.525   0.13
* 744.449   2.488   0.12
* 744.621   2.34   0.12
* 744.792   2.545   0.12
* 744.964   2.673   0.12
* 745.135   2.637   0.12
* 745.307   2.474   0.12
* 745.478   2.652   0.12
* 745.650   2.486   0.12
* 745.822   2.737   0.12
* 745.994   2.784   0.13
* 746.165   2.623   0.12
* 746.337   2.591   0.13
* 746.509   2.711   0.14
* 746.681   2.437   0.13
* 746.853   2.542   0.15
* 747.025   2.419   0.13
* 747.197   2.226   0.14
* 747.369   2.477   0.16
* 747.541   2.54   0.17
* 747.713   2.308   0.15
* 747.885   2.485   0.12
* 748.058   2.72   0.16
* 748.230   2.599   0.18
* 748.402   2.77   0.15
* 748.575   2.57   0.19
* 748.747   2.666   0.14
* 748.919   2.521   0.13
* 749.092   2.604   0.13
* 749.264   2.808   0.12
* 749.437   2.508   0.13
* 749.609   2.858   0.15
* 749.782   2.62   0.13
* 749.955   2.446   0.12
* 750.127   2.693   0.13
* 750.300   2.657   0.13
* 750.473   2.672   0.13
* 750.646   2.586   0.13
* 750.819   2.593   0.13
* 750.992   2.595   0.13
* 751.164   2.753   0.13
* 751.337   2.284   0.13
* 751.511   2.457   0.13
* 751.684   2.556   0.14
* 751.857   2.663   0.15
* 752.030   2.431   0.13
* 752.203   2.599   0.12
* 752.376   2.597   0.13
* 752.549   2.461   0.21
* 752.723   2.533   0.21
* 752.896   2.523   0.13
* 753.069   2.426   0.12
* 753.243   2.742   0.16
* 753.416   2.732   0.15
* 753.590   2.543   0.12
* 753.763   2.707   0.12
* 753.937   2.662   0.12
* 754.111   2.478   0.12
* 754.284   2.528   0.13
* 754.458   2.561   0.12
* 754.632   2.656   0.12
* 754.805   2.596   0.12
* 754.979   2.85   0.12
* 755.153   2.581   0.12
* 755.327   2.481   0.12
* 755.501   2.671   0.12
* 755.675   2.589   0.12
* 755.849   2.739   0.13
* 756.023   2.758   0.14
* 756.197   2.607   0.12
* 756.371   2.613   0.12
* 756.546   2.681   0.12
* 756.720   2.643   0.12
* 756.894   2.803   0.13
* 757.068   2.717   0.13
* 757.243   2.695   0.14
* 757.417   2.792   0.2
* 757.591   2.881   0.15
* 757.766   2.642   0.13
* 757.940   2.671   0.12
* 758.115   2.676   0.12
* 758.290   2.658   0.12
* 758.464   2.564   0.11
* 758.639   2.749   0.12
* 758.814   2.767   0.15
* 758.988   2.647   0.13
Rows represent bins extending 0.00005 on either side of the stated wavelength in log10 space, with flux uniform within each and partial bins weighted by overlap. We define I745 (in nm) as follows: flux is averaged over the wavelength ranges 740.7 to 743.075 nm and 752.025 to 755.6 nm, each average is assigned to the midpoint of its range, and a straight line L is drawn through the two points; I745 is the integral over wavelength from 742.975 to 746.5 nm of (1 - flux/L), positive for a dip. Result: 0.07 nm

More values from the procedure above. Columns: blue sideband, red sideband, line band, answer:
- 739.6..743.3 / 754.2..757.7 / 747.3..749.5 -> 0.04 nm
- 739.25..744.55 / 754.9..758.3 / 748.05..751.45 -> 0.02 nm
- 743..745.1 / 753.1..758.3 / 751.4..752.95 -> 0.05 nm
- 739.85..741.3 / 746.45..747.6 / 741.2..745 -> -0.13 nm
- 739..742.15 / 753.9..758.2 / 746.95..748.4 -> 0.07 nm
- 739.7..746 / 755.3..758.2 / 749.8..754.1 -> 0.11 nm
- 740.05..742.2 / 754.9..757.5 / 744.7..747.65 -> 0.04 nm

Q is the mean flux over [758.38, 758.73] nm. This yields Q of 2.65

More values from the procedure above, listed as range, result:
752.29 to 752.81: 2.53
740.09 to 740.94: 2.5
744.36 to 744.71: 2.42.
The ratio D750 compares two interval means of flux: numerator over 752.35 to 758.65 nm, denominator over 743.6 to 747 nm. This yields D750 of 1.0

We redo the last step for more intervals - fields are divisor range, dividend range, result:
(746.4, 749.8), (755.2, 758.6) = 1.04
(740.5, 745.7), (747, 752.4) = 1.00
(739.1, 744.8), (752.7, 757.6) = 1.03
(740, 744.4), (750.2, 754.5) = 1.00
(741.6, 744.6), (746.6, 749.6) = 0.99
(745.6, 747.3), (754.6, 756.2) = 1.04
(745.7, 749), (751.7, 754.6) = 1.00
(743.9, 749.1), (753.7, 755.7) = 1.02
